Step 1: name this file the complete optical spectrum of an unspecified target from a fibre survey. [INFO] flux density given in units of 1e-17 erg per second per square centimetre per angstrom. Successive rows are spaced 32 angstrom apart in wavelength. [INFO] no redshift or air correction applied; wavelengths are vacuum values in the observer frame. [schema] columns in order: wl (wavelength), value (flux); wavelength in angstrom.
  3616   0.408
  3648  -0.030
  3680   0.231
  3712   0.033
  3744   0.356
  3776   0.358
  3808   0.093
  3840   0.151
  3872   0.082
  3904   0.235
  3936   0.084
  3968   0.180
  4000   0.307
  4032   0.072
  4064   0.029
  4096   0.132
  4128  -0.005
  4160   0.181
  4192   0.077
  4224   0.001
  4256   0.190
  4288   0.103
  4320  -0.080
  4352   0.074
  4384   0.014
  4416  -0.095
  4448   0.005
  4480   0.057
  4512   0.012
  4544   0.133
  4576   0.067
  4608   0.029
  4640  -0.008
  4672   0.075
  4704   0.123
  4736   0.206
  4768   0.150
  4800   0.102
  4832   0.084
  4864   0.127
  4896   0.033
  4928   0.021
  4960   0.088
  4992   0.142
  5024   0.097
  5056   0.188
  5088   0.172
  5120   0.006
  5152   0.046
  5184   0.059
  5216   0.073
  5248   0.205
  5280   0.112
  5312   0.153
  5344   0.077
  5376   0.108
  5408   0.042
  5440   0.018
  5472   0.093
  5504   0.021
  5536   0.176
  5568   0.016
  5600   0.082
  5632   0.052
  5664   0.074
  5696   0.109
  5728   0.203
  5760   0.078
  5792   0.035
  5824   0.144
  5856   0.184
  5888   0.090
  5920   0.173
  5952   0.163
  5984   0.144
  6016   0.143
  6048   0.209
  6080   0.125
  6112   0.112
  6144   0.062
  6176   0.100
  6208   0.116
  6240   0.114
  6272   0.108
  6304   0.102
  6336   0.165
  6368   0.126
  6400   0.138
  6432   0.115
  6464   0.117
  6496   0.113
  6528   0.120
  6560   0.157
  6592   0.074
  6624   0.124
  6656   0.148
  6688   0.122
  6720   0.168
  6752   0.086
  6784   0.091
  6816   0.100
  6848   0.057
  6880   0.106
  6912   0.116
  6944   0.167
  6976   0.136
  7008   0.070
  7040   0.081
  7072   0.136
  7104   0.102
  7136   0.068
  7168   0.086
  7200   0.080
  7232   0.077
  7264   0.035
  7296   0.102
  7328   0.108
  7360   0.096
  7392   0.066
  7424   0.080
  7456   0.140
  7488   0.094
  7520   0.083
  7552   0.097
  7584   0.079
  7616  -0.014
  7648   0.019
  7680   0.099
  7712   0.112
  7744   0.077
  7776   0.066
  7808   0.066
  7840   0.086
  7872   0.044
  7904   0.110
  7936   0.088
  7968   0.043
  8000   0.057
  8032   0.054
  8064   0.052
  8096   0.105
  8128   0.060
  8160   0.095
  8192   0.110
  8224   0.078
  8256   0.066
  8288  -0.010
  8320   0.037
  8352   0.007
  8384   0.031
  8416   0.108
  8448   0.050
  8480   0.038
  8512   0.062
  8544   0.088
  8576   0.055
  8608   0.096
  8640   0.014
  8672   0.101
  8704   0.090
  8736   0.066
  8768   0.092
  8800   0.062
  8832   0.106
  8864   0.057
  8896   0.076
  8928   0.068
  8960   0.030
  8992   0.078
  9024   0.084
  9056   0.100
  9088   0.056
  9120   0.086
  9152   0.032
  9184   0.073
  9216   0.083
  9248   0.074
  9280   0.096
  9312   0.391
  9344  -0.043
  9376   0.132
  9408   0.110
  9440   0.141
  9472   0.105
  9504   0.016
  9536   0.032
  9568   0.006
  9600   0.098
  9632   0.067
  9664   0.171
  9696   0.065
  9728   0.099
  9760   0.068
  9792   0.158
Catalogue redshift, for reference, 1.49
